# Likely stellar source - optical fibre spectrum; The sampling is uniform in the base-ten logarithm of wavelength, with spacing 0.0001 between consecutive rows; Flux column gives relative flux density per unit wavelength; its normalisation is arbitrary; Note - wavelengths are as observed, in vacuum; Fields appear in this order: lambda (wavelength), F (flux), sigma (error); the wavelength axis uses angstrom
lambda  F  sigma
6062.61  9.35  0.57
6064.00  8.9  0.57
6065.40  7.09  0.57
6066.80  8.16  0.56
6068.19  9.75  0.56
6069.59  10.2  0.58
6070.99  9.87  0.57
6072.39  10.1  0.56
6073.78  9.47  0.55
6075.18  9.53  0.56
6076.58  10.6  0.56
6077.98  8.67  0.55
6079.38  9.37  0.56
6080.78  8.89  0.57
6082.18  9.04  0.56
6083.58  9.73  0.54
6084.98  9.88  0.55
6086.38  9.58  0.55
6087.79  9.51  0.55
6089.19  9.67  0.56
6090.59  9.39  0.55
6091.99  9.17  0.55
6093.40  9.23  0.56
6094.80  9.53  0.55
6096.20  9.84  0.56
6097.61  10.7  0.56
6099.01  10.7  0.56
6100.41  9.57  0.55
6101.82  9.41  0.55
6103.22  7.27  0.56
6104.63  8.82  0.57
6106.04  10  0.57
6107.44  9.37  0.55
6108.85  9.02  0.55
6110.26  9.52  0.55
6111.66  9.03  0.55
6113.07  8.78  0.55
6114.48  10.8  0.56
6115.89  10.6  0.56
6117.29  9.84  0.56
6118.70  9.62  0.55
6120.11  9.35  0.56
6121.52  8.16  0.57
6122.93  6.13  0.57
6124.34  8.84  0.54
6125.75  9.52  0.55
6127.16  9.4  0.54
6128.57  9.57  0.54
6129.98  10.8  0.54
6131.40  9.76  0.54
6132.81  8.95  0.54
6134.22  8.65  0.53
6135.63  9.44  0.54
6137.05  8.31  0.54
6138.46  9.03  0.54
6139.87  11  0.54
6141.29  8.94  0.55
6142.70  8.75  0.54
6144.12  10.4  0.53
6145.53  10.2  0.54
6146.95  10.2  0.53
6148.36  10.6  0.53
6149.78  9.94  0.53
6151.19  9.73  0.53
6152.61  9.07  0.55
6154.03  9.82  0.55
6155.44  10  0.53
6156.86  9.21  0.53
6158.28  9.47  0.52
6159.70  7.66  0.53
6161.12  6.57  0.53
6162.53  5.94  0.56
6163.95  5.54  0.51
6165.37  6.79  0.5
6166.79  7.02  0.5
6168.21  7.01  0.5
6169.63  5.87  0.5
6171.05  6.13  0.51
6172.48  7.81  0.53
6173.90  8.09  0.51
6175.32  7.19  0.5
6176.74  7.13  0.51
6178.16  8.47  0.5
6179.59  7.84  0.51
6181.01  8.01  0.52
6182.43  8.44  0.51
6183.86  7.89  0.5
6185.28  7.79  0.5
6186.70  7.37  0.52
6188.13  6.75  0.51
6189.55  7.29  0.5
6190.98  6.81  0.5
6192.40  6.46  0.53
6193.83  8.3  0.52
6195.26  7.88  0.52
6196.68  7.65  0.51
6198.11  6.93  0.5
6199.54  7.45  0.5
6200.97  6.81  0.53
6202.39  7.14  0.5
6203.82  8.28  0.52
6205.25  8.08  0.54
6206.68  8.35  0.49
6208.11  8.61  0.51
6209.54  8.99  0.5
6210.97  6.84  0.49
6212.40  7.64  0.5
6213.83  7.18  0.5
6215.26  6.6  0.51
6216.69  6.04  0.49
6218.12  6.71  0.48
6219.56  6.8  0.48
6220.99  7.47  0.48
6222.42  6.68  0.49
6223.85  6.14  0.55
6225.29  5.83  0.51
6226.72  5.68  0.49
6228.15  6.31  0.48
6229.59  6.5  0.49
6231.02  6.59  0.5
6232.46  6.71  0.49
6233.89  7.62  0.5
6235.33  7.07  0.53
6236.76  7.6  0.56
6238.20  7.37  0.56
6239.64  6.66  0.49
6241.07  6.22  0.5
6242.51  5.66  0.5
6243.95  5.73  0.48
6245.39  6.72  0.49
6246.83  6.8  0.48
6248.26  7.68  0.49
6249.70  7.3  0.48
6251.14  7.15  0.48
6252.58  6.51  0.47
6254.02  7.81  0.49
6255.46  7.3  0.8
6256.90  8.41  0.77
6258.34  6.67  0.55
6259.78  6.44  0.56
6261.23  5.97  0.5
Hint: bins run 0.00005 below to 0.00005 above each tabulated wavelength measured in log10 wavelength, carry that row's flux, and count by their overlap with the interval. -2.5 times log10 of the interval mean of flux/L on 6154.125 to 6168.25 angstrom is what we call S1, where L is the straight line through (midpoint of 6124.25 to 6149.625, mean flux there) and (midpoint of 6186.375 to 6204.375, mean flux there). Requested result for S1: 0.14 mag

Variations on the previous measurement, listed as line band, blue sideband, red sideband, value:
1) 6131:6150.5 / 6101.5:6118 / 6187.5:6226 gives -0.11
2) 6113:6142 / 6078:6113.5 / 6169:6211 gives -0.07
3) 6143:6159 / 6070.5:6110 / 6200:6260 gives -0.17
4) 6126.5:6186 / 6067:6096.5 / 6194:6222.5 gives -0.03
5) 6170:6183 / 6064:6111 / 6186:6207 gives 0.02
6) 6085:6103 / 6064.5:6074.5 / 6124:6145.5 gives -0.04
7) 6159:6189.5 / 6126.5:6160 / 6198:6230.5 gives 0.17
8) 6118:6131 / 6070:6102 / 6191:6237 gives -0.02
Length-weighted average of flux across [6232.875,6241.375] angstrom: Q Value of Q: 7.12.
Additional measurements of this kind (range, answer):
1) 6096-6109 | 9.47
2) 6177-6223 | 7.48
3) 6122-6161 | 9.33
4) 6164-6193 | 7.27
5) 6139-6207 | 8.04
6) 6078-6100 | 9.59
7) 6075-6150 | 9.45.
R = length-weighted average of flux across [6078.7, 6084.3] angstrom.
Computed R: 9.26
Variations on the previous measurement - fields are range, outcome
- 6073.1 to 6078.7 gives 9.56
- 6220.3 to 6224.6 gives 6.75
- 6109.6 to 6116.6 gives 9.76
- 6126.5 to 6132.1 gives 9.88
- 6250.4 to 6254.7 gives 7.15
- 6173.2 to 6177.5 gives 7.49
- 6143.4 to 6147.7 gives 10.3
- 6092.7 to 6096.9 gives 9.55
